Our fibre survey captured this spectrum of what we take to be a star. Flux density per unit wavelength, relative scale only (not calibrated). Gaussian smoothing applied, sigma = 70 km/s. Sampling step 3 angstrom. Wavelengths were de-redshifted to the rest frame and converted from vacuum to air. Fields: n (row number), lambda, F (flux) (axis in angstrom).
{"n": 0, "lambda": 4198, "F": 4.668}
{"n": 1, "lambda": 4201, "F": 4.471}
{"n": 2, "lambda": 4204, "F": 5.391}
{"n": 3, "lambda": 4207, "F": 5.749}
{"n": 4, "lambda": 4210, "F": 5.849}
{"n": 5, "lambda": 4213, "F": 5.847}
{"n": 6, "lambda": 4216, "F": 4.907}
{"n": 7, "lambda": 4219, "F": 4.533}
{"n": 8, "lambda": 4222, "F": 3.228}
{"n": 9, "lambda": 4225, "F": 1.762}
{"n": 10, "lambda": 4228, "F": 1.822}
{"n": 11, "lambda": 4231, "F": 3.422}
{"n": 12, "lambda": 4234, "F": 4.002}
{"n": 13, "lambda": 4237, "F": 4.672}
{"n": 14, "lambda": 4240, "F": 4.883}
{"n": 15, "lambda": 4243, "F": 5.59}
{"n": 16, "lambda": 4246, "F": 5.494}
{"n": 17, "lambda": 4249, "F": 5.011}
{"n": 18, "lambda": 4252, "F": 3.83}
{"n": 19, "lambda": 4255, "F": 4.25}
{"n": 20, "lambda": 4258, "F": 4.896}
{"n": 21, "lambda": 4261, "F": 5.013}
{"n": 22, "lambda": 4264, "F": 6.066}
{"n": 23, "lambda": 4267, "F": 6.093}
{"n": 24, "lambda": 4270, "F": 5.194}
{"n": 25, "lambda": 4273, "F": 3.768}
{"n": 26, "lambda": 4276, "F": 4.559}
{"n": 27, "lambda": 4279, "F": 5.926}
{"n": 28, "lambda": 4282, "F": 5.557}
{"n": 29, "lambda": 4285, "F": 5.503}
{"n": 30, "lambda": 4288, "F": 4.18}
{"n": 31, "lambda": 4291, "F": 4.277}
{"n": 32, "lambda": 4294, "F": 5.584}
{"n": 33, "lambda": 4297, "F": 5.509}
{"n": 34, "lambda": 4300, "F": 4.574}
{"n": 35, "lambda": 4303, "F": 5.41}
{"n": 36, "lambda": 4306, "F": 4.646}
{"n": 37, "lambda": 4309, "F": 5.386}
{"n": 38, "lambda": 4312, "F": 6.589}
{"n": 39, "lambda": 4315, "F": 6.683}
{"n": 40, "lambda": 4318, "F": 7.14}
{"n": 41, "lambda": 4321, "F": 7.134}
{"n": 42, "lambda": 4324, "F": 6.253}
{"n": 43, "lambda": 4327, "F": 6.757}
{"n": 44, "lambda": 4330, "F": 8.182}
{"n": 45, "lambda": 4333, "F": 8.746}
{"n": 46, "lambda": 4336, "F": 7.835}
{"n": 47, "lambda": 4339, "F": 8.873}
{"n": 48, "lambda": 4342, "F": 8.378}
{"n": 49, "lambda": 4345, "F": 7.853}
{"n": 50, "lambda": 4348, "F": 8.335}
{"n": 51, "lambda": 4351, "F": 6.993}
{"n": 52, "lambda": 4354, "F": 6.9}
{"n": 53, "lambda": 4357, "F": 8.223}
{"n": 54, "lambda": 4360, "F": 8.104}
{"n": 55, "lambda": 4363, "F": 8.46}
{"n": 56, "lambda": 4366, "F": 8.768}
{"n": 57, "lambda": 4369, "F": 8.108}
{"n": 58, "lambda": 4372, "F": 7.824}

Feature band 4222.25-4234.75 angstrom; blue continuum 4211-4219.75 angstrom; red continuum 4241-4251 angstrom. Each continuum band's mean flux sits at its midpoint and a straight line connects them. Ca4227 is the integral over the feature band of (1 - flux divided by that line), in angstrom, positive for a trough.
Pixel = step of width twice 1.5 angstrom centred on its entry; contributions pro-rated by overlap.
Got 6.0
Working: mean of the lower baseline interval 5.19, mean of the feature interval 2.72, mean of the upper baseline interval 5.26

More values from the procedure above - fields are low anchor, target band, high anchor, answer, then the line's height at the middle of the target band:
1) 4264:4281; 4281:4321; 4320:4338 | 5.44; 6.38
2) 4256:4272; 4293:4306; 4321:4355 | 2.61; 6.49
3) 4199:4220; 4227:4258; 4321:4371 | 8.09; 5.89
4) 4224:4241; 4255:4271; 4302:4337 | -2.62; 4.59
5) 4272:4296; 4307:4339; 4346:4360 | -2.95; 6.49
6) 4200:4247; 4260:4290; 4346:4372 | 3.15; 5.8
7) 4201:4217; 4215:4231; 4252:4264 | 6.27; 5.27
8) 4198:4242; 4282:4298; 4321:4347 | 3.54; 6.49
